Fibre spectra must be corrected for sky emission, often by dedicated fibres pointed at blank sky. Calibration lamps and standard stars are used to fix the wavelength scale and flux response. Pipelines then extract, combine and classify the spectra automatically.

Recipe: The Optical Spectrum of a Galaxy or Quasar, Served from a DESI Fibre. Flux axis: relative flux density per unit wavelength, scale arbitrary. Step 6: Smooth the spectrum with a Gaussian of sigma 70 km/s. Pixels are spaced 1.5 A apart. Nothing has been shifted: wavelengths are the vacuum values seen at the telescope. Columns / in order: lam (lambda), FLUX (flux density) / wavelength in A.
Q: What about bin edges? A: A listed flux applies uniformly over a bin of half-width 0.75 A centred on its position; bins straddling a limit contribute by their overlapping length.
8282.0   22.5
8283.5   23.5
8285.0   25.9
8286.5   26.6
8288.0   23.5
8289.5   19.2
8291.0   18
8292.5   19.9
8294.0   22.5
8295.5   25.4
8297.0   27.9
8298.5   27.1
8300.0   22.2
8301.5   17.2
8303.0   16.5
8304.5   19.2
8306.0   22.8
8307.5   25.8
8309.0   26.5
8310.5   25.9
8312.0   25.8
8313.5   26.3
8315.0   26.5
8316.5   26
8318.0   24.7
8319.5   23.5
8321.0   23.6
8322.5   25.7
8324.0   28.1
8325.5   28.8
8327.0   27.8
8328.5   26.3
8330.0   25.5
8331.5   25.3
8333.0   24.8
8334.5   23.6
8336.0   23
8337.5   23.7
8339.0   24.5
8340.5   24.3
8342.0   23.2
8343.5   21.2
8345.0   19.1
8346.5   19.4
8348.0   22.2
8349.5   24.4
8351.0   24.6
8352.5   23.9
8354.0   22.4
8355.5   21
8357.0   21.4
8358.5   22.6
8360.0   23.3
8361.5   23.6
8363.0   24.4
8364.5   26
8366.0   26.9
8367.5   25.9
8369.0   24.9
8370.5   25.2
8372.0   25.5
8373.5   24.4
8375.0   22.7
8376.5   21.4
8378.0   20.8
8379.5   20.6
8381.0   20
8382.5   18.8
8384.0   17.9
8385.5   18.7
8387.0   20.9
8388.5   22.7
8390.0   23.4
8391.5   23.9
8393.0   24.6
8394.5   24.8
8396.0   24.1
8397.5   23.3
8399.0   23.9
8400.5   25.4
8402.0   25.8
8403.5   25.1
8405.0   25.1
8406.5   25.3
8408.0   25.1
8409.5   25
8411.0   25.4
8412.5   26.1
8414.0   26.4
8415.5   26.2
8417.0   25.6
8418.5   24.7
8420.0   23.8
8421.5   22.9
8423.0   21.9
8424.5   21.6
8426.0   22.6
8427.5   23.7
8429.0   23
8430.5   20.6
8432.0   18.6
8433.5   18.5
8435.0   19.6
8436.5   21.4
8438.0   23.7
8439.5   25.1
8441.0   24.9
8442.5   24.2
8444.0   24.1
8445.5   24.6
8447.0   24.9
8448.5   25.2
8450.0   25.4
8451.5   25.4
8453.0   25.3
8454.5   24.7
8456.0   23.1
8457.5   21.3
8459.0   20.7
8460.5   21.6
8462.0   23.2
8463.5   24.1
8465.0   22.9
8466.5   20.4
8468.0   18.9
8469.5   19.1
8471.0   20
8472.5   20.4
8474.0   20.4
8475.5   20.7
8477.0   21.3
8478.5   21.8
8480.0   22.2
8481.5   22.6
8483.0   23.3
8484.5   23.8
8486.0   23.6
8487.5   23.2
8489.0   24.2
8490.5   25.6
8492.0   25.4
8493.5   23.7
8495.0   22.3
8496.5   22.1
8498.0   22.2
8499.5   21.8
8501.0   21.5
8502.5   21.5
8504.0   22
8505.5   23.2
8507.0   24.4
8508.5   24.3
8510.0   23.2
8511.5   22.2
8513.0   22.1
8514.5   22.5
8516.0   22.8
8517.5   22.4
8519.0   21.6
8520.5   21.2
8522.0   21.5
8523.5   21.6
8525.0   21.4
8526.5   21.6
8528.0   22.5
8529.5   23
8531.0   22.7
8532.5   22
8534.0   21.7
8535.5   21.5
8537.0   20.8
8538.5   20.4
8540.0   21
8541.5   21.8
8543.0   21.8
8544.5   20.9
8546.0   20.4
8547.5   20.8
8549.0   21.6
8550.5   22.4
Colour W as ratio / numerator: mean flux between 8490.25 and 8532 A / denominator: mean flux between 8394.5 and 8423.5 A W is 0.91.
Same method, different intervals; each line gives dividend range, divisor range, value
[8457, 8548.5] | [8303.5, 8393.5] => 0.93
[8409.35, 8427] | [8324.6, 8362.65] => 1.03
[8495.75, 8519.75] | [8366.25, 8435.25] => 0.97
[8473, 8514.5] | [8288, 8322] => 0.98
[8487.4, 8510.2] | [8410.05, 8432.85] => 0.98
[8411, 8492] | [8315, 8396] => 0.97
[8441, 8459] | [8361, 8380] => 1.01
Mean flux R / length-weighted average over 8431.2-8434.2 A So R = 18.6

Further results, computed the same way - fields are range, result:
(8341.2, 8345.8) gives 21.2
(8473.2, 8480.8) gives 21.3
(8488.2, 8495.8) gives 24.2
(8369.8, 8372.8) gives 25.3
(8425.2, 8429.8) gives 23.1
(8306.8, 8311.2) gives 26.1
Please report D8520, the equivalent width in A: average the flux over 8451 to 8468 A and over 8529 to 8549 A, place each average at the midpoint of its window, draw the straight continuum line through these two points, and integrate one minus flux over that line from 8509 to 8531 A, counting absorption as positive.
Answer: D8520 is -0.4 A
